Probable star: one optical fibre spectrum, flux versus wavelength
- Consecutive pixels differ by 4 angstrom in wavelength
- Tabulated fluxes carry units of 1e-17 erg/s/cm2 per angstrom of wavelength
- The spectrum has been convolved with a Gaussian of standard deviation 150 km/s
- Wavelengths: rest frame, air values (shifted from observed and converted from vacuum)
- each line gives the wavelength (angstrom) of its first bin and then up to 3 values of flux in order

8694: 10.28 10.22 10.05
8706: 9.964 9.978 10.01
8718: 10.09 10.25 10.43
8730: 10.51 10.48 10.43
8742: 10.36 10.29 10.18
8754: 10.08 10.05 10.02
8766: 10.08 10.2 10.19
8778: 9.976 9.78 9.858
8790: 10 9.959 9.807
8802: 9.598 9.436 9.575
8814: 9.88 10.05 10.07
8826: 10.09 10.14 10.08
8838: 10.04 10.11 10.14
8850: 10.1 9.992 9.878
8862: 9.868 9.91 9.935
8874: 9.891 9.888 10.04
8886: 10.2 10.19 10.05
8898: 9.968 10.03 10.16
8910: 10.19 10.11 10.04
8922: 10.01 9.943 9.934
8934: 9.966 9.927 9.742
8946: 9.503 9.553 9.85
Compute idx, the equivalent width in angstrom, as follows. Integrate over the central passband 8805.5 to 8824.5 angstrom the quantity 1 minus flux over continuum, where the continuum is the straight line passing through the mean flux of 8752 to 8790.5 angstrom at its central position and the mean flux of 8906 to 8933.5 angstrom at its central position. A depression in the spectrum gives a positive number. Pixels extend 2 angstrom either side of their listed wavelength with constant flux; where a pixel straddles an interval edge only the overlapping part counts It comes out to 0.4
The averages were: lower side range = 10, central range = 9.84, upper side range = 10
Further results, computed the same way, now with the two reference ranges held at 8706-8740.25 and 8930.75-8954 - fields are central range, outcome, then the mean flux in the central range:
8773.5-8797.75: 0.43 angstrom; 9.94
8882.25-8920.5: -0.97 angstrom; 10.1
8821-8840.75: -0.15 angstrom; 10.1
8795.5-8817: 0.82 angstrom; 9.68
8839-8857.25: -0.18 angstrom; 10.1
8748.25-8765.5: 0.17 angstrom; 10.1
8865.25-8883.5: -0.04 angstrom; 9.93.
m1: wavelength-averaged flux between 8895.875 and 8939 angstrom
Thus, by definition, 10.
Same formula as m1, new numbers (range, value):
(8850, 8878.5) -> 9.92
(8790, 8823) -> 9.8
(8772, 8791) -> 9.96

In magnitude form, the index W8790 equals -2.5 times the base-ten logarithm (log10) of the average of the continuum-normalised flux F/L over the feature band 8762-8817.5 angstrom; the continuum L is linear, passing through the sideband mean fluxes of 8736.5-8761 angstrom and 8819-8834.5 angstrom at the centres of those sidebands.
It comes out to 0.03 mag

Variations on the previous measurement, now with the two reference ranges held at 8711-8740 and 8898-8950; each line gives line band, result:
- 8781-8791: 0.034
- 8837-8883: 0.009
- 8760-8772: 0.014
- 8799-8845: 0.023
